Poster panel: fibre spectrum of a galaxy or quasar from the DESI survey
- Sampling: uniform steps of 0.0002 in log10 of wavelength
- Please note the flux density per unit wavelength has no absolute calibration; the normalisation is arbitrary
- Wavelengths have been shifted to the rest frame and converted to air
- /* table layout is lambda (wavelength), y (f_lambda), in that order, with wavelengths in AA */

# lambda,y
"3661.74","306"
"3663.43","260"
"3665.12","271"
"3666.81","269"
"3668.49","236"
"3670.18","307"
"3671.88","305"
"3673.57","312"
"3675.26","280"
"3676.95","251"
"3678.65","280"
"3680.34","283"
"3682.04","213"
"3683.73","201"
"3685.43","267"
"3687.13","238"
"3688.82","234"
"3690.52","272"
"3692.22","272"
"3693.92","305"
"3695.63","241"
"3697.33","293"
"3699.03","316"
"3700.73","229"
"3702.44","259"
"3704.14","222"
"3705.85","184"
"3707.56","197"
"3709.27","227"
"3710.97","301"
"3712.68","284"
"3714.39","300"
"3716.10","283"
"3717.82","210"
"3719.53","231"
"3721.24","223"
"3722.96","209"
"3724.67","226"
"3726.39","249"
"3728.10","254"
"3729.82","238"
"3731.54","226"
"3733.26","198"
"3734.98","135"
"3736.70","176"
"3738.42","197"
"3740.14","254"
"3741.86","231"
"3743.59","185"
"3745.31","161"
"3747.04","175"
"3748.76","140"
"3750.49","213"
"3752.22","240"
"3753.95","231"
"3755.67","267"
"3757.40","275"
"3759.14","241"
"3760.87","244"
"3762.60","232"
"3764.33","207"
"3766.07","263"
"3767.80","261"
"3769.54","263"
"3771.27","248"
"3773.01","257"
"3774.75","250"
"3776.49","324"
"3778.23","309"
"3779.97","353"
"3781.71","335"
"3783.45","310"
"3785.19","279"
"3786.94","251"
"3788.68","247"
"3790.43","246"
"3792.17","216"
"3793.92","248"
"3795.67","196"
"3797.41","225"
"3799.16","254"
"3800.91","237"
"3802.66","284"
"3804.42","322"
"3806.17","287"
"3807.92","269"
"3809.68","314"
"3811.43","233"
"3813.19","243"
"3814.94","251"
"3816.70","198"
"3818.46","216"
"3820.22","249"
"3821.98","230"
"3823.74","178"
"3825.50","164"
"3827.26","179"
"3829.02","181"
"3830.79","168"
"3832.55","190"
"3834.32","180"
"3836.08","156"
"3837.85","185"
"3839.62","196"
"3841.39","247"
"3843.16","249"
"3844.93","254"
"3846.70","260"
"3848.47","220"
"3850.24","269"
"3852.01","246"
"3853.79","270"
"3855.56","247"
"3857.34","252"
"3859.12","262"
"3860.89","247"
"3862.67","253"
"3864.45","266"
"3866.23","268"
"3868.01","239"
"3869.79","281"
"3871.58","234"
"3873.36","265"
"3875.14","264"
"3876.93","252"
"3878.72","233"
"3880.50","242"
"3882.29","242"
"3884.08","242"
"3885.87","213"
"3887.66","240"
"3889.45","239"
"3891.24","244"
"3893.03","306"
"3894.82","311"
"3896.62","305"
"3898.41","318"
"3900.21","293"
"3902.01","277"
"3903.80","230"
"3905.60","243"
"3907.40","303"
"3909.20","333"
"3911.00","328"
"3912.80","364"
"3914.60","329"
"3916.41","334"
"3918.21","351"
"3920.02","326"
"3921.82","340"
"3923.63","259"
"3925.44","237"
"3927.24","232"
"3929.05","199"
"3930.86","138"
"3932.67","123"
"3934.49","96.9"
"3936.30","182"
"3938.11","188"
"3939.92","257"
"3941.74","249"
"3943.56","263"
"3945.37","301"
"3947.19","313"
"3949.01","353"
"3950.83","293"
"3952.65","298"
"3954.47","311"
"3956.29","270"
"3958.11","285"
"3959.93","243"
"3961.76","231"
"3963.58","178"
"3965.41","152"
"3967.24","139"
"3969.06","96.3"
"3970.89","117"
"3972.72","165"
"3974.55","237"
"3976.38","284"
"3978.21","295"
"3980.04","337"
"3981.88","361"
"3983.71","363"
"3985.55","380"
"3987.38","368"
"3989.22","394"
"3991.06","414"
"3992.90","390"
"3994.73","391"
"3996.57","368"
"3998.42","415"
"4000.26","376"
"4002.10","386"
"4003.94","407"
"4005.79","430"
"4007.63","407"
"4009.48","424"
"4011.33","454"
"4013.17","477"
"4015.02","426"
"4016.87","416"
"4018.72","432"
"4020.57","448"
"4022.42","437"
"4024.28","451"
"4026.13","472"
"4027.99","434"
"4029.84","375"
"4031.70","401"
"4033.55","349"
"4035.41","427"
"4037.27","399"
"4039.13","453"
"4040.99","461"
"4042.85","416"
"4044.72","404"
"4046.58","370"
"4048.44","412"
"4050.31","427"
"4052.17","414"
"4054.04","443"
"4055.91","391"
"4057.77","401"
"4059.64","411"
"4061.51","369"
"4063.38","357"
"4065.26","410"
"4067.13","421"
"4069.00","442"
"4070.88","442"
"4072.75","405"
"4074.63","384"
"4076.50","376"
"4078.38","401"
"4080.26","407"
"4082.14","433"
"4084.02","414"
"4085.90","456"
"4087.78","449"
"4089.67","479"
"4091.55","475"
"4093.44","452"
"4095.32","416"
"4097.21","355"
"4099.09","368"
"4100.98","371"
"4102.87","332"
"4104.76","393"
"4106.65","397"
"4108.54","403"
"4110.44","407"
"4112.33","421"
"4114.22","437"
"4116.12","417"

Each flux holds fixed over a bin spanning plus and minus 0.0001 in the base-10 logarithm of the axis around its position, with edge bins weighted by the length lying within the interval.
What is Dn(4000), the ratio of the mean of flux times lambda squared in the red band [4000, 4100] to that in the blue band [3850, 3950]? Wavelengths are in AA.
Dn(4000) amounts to 1.72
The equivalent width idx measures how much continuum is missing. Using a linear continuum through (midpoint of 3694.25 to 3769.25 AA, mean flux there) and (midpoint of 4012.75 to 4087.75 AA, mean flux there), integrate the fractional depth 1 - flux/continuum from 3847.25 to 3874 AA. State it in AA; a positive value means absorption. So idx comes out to 4.5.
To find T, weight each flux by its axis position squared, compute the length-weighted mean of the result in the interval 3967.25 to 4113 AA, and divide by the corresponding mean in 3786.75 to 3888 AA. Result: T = 1.83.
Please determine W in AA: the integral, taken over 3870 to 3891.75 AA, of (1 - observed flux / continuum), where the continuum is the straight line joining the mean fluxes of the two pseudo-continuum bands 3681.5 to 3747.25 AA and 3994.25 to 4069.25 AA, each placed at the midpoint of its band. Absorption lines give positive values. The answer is 5.6 AA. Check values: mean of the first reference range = 234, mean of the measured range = 244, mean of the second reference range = 415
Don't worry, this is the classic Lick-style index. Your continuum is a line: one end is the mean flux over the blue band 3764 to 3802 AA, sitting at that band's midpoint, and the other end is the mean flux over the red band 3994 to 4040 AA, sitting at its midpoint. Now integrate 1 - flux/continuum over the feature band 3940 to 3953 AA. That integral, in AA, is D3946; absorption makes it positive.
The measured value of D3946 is 2.7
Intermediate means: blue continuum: 264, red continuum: 418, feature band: 293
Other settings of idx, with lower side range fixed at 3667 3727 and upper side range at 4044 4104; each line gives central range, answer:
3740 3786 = 5.4 AA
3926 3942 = 7.7 AA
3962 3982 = 8.6 AA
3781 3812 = 3.4 AA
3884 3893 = 2.5 AA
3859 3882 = 5.1 AA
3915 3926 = 1.1 AA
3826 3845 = 7.1 AA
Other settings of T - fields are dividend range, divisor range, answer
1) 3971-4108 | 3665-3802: 1.89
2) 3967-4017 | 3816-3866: 1.70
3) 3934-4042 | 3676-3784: 1.58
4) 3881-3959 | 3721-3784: 1.23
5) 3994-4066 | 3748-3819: 1.83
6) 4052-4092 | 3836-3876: 1.88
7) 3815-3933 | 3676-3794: 1.10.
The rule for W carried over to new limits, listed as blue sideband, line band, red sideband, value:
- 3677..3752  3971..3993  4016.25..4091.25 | 3.3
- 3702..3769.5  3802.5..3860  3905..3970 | 2.0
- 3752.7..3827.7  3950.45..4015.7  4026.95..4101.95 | 8.1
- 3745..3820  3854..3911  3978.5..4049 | 9.9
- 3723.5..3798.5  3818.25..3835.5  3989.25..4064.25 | 5.5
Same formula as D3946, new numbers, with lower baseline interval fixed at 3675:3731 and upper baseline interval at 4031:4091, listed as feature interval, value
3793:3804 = 1.9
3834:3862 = 7.2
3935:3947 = 4.0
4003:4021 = -1.8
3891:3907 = 2.7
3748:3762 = 2.1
